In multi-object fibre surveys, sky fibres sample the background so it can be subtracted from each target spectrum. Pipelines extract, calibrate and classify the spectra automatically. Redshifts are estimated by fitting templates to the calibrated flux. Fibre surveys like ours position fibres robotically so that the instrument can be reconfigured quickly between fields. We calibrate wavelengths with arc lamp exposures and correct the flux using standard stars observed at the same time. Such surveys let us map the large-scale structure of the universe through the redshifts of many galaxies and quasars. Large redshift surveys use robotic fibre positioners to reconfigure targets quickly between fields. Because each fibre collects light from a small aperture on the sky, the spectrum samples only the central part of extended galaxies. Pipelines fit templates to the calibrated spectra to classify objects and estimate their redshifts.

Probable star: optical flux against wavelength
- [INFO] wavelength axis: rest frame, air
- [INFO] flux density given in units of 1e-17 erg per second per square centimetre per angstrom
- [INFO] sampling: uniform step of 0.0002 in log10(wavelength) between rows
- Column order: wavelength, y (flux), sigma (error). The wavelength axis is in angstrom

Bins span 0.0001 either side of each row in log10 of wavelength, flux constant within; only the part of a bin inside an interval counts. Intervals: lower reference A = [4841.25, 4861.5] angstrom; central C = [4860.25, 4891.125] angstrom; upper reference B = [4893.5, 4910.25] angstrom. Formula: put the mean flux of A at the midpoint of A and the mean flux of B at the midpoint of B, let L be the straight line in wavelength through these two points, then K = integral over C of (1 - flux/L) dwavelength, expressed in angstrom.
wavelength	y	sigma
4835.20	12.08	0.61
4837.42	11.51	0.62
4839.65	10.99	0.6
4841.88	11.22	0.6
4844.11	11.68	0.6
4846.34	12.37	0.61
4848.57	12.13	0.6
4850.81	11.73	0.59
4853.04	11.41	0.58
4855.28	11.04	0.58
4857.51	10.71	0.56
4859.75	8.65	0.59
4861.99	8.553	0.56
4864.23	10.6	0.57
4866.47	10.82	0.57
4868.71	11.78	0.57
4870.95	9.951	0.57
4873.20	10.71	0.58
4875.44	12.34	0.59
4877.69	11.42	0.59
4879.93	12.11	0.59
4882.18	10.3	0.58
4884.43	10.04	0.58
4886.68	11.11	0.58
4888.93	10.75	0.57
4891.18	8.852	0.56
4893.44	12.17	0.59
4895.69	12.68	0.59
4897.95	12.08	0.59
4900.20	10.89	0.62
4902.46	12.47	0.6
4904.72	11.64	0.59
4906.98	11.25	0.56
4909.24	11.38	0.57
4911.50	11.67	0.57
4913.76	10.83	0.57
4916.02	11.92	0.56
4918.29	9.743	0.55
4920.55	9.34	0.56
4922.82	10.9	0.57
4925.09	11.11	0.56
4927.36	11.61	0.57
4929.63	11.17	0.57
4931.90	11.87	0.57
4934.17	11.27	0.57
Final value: 2.0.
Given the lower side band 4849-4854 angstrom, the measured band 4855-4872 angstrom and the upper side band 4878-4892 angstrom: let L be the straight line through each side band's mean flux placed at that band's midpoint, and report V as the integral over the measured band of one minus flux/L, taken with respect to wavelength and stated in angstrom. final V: 1.6 angstrom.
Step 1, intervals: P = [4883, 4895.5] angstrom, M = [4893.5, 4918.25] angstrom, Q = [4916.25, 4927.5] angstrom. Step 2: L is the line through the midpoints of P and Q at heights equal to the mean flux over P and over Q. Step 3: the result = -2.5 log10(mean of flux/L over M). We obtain -0.095 mag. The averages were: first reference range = 10.7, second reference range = 10.6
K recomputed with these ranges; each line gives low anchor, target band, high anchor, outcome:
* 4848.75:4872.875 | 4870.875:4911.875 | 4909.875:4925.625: -2.2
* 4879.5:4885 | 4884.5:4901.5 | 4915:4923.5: -0.8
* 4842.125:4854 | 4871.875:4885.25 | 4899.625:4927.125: 0.4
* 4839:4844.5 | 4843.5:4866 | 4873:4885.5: 0.8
